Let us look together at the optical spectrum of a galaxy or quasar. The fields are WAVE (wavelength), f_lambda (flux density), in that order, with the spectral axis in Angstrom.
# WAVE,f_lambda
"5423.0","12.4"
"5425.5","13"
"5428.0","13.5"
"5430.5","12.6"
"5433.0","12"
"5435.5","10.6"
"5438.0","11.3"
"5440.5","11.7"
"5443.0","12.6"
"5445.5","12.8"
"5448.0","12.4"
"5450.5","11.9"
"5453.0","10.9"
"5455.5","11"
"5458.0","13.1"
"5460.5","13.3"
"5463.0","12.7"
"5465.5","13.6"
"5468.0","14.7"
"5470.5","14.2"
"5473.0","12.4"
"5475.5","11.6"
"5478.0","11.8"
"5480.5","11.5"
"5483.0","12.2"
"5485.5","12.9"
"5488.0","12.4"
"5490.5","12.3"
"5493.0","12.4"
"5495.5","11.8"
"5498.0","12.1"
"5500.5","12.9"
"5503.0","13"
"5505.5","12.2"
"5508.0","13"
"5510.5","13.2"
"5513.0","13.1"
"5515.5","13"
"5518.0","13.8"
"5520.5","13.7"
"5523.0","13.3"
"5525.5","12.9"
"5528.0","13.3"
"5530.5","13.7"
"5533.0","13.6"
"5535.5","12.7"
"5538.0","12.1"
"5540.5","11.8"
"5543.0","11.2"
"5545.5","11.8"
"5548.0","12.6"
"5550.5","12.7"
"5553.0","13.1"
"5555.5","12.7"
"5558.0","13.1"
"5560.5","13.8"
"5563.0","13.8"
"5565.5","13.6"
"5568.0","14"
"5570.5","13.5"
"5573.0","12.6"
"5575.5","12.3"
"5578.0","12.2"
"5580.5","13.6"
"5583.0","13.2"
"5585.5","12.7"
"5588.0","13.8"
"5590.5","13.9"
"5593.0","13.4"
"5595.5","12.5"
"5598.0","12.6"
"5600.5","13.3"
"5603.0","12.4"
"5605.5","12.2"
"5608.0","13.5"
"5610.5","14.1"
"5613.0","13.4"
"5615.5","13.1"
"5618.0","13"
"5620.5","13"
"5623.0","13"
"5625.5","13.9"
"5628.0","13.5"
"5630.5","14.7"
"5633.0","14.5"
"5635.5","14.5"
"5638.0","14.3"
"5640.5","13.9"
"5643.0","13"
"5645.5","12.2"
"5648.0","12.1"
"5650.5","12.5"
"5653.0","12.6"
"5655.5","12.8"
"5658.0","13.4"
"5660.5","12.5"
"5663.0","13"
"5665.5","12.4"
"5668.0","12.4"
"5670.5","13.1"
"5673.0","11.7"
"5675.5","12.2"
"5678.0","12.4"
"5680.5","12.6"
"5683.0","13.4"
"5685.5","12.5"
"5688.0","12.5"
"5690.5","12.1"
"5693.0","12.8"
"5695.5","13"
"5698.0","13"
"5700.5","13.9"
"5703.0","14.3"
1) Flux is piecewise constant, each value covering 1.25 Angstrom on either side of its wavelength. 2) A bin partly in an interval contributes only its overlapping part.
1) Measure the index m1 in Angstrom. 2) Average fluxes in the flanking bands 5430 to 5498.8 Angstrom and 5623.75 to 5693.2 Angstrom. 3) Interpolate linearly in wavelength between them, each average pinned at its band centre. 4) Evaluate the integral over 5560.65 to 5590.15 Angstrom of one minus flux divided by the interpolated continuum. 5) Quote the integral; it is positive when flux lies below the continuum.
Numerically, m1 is -1.3 Angstrom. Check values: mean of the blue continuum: 12.3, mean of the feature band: 13.3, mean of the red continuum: 13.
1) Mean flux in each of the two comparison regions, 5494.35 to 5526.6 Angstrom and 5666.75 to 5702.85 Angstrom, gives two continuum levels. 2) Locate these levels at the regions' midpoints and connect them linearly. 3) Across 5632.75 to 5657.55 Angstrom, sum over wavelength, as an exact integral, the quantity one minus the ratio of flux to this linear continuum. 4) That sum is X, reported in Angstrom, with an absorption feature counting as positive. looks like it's -0.81 Angstrom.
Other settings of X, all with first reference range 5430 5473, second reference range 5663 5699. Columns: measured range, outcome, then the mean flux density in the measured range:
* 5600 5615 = -0.7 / 13.1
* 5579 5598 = -1.1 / 13.2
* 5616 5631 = -1.1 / 13.4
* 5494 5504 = 0.0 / 12.4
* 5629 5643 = -1.9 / 14.2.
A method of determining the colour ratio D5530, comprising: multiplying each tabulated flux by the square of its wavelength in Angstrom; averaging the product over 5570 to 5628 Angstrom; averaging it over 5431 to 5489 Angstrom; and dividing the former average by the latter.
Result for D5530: 1.1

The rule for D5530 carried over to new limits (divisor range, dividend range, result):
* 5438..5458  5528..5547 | 1.08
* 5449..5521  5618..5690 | 1.09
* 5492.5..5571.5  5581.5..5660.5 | 1.06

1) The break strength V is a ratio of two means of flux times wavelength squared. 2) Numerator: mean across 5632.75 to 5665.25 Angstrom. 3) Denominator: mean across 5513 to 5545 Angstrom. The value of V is 1.1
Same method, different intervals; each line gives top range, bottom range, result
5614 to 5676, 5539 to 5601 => 1.04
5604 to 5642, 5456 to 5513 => 1.13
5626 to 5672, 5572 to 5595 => 1.03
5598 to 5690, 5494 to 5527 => 1.06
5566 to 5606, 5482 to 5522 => 1.05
